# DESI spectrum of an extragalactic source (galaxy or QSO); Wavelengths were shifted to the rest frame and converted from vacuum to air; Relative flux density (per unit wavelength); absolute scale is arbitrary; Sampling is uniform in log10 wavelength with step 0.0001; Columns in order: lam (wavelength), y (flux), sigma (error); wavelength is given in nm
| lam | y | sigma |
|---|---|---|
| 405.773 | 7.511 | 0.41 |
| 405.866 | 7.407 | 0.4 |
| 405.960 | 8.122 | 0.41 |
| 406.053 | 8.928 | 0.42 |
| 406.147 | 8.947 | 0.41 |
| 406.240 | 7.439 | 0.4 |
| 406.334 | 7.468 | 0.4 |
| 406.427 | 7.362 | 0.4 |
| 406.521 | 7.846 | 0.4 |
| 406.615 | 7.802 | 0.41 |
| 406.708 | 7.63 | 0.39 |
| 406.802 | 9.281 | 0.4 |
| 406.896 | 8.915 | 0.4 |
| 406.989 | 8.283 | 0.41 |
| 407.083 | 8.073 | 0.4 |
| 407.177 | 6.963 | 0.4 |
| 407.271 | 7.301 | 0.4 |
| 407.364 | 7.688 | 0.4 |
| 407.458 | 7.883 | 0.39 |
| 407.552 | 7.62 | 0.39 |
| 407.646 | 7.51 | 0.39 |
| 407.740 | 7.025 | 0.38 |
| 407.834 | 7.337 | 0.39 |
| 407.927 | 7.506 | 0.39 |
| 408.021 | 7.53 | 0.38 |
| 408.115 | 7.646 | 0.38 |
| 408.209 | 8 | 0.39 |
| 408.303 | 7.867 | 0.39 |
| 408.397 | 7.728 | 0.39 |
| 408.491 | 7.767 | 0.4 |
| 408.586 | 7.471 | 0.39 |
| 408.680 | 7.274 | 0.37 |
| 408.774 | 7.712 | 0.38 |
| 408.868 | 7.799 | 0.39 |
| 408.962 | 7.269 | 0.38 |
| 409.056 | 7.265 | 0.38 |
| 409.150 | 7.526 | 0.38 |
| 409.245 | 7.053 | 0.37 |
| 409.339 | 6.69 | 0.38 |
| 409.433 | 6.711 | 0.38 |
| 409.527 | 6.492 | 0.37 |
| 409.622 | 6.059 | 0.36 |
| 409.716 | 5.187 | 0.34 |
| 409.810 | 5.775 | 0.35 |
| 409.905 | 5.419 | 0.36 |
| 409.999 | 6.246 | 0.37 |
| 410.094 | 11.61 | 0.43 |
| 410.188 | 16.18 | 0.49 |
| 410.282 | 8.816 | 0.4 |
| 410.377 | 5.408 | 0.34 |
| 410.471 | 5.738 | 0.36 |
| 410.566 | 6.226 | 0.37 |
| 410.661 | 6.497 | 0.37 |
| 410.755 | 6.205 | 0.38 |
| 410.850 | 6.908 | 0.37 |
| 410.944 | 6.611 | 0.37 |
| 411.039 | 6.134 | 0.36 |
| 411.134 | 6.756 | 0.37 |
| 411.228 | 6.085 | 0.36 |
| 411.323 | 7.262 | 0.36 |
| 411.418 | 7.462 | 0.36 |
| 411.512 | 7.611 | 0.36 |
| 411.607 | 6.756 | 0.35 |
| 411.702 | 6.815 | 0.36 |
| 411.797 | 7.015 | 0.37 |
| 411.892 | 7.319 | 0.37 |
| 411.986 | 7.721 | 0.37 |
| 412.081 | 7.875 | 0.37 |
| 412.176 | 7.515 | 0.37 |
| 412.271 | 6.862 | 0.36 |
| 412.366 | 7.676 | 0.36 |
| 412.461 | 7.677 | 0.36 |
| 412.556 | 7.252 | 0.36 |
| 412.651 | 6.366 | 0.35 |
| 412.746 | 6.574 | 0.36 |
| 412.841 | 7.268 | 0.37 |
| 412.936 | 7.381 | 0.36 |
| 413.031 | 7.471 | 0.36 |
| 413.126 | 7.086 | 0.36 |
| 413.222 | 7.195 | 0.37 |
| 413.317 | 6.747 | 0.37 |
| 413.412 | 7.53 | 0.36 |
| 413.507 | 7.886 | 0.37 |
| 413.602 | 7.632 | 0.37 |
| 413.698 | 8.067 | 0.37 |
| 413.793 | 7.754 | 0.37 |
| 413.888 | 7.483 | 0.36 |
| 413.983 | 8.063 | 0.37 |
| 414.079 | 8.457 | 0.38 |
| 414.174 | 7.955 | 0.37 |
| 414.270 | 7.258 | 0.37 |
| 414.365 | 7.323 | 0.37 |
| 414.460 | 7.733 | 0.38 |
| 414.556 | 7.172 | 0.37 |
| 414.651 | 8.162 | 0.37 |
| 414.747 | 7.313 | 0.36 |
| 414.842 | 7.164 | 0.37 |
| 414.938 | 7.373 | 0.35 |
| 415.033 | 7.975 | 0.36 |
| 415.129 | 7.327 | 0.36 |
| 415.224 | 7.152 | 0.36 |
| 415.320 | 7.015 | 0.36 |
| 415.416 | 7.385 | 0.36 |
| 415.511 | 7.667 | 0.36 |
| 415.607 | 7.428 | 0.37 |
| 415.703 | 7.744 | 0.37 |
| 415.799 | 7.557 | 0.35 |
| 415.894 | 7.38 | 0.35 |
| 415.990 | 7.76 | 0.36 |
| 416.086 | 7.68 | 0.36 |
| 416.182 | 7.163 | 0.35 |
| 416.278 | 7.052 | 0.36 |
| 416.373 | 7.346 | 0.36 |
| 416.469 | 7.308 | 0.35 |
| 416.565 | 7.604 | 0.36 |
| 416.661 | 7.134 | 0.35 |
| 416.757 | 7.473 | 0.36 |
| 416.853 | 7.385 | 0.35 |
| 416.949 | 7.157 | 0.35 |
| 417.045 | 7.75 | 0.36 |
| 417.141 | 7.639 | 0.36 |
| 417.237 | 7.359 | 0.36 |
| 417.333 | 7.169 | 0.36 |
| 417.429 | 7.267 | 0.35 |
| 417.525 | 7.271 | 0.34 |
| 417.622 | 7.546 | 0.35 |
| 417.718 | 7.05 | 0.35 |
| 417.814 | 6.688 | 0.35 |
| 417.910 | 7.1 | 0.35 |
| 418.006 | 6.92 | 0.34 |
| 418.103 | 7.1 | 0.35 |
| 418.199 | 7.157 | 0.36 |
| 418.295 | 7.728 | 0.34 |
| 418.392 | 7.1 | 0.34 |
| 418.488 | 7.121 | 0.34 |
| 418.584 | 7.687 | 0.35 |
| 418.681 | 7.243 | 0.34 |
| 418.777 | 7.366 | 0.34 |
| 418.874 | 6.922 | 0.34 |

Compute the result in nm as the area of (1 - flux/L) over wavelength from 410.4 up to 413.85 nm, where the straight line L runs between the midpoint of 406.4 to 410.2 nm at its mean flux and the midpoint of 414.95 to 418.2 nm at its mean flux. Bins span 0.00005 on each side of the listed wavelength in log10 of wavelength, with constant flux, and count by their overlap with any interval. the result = 0.19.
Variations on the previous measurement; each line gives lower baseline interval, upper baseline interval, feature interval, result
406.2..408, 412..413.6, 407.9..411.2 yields 0.12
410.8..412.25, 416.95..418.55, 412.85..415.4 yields -0.14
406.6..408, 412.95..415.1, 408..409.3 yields 0.03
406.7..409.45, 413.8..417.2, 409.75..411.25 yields 0.06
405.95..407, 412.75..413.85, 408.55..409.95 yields 0.19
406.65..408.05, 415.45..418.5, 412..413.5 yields 0.05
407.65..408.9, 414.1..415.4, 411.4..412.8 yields 0.05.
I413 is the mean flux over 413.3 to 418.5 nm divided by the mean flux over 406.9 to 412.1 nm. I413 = 1.01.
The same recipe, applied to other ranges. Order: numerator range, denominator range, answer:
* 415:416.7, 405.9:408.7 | 0.95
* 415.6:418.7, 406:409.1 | 0.94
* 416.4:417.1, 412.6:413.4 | 1.05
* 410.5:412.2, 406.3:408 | 0.89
